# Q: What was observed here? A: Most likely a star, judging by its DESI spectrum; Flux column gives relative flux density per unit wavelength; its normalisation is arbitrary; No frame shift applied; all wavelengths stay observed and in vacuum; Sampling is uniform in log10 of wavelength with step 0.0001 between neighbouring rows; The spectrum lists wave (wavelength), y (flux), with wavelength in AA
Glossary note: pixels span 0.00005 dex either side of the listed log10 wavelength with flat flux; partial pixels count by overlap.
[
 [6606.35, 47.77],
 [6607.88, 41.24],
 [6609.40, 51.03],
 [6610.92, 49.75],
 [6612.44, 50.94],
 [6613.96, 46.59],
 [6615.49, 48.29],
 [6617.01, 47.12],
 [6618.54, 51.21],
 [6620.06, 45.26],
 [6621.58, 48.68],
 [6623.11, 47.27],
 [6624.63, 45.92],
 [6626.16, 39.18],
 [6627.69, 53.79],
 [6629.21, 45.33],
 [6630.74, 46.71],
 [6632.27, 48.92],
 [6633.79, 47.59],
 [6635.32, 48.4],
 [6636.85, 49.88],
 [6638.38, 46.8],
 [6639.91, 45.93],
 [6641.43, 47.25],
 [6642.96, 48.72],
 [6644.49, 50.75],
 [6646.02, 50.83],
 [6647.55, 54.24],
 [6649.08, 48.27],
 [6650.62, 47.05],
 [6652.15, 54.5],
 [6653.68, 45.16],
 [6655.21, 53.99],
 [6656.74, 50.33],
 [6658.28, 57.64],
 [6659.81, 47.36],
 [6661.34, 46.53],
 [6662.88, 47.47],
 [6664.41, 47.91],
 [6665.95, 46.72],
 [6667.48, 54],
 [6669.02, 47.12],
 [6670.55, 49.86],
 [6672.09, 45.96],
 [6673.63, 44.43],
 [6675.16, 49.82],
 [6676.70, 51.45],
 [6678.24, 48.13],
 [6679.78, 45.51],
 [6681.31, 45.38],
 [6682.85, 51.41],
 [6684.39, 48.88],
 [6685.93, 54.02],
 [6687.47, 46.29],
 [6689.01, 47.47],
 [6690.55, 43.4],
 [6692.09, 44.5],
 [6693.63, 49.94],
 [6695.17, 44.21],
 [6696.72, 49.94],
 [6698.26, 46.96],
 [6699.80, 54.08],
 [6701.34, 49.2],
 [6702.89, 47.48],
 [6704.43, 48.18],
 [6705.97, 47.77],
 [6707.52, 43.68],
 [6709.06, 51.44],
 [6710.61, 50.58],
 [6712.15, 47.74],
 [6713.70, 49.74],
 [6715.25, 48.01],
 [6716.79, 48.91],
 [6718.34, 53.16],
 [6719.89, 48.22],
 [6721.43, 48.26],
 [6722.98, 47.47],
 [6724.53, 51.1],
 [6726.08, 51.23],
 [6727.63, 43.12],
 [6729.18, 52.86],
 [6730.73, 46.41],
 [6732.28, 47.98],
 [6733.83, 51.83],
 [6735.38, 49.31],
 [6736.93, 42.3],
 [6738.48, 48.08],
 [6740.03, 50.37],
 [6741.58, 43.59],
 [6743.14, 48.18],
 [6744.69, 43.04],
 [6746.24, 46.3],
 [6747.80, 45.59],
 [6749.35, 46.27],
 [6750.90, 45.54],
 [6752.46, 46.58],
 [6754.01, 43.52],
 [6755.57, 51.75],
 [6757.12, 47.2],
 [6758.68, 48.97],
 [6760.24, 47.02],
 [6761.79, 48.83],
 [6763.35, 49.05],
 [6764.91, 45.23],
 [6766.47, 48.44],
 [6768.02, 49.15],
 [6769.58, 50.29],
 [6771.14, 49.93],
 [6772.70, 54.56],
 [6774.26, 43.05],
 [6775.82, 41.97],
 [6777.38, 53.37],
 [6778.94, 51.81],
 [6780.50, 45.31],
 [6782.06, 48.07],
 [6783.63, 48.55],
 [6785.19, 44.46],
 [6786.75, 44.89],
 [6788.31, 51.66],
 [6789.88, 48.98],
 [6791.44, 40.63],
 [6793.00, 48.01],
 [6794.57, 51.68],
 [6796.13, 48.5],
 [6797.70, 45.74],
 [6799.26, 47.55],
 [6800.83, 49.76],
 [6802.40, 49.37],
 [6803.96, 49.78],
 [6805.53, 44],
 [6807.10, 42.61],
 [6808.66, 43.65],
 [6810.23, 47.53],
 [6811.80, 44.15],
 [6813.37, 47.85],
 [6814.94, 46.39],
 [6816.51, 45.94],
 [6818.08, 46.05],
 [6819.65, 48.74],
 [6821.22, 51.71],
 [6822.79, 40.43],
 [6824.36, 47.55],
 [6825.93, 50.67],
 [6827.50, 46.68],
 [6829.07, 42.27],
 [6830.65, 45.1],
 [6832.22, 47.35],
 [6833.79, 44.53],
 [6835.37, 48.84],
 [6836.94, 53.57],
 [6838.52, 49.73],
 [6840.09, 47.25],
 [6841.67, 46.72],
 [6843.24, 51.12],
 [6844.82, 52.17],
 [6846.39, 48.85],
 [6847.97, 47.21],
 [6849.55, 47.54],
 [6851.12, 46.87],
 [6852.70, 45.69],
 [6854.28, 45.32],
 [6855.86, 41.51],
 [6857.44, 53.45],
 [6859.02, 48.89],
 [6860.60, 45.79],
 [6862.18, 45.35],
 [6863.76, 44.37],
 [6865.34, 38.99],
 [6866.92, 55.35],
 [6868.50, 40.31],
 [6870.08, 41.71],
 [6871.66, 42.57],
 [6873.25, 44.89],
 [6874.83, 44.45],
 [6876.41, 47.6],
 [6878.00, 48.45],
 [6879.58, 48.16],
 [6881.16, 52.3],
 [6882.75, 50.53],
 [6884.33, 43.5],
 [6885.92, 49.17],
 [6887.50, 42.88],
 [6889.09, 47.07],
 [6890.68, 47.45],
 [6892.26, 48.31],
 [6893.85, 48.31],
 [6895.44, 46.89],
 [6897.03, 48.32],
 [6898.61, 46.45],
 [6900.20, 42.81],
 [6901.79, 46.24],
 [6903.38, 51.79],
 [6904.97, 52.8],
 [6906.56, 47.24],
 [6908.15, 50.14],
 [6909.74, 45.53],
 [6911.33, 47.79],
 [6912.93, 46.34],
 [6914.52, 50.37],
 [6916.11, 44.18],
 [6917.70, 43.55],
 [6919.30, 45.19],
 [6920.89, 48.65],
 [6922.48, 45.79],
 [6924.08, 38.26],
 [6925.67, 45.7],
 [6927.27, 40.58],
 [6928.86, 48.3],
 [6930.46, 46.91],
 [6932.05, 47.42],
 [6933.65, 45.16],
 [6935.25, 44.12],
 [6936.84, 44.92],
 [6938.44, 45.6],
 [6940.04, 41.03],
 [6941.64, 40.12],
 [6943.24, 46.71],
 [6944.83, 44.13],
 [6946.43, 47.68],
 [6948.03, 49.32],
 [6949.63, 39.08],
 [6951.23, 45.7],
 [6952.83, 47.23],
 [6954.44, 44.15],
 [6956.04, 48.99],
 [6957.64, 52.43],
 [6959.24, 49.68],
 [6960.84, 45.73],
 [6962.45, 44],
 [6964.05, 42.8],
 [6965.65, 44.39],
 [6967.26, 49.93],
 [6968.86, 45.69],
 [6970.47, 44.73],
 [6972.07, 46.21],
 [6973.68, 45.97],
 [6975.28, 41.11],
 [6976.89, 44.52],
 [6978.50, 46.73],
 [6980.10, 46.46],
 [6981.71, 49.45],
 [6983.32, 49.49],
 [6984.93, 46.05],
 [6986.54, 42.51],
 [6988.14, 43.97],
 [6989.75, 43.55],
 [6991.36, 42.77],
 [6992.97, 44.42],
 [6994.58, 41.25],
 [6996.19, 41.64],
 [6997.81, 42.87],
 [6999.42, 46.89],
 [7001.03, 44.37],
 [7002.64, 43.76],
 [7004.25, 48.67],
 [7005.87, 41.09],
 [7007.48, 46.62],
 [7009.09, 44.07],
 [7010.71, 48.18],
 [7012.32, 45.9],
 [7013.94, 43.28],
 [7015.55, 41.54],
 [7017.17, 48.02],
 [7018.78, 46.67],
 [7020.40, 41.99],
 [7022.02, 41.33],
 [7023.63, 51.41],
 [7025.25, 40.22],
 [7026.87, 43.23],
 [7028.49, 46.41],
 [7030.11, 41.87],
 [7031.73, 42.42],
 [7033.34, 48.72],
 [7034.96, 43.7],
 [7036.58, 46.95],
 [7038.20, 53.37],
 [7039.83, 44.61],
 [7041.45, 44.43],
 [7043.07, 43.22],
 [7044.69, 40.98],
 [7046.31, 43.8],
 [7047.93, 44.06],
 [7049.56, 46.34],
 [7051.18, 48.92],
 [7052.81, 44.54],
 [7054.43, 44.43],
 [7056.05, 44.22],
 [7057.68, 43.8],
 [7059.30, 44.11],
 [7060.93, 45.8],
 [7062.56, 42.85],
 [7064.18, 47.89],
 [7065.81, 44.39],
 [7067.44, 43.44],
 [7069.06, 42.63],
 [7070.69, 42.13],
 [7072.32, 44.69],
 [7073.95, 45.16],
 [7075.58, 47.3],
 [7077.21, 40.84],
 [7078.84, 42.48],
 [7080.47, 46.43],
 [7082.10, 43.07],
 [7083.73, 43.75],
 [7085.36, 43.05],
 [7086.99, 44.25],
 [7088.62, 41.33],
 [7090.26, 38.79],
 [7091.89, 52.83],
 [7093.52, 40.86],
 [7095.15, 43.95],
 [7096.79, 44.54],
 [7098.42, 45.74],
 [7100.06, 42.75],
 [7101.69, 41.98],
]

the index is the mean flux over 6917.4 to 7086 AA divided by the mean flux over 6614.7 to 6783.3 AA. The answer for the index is 0.9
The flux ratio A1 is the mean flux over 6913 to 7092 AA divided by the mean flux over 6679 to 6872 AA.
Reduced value 0.95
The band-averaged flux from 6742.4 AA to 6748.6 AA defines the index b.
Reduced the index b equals 45.8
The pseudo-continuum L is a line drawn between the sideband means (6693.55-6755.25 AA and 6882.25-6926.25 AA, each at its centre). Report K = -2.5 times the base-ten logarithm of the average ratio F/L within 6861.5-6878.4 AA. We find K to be 0.05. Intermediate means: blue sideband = 48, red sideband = 46.8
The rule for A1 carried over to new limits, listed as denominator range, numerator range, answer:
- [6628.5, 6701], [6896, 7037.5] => 0.93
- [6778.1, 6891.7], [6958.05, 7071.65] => 0.96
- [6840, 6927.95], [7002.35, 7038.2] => 0.96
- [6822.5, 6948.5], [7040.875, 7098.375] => 0.95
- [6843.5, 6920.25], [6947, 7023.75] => 0.97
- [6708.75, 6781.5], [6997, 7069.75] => 0.93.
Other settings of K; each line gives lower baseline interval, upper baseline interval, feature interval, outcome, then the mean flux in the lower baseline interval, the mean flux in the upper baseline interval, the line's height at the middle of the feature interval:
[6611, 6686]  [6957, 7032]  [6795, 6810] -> 0.00 mag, 48.6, 45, 47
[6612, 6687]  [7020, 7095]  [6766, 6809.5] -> -0.01 mag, 48.6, 44.4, 47.2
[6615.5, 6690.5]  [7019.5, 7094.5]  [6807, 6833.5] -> 0.01 mag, 48.5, 44.4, 46.8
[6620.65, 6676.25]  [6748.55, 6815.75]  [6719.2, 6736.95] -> -0.01 mag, 48.6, 47.5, 47.9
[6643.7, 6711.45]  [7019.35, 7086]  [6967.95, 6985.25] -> -0.02 mag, 48.9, 44.5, 45.4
